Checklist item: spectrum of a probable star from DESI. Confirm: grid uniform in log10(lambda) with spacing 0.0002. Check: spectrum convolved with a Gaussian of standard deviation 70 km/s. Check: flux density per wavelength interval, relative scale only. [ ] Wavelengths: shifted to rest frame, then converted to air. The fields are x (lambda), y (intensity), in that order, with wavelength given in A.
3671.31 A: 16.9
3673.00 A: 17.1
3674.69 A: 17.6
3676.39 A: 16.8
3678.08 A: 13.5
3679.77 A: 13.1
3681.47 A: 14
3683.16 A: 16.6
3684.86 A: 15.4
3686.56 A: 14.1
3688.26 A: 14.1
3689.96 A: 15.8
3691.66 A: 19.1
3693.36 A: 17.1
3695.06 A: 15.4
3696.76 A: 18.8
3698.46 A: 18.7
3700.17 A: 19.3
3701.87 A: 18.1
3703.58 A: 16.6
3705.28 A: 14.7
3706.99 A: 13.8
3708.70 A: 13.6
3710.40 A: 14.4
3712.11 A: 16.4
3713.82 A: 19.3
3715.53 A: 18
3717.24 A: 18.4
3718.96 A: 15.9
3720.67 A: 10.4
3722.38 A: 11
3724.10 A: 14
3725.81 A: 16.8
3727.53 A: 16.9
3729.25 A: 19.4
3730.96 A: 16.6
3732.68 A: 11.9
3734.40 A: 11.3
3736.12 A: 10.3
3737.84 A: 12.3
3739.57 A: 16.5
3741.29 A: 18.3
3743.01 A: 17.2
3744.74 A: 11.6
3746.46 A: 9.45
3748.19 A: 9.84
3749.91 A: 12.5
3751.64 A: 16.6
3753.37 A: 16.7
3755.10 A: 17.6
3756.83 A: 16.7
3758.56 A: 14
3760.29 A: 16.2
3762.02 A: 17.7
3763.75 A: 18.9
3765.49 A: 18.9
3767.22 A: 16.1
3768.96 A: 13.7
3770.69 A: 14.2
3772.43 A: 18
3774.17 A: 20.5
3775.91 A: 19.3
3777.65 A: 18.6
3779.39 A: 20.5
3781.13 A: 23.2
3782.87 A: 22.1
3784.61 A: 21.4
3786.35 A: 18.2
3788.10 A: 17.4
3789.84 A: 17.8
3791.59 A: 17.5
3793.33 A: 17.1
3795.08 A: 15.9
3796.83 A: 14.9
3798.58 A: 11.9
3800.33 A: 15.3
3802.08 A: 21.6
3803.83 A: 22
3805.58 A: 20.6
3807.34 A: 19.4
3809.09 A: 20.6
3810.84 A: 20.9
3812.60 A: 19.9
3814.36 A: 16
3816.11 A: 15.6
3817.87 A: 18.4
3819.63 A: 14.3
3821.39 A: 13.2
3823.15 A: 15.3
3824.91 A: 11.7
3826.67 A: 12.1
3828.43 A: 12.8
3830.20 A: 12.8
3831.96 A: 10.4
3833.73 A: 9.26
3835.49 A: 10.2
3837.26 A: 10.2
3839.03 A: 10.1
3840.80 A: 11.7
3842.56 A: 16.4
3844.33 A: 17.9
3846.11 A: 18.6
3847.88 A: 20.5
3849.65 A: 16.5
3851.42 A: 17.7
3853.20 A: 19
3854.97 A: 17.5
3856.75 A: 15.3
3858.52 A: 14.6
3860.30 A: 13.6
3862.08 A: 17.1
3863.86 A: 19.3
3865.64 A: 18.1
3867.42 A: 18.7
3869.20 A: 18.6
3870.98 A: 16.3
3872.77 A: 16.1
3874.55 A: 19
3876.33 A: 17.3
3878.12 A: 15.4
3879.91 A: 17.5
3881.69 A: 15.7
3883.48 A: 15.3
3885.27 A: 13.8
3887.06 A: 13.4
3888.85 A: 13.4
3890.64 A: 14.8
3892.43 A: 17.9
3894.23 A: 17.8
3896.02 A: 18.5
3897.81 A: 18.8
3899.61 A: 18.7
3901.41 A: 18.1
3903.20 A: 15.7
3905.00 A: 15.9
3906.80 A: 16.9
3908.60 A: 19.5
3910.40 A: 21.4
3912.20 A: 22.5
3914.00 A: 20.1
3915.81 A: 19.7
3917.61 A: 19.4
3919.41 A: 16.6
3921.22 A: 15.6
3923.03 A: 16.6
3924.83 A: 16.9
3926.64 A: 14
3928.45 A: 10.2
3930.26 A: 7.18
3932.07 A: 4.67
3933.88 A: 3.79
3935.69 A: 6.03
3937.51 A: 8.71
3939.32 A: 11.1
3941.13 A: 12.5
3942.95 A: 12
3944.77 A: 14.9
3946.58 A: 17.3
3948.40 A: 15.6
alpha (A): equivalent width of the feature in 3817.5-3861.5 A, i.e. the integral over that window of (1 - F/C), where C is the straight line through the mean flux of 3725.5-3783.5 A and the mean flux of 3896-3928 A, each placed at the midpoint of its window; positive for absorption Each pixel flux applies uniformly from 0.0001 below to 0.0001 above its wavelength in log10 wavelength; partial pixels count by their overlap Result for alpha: 7.06 A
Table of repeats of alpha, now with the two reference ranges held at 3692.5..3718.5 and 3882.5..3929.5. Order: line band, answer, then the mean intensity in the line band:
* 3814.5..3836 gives 4.77 A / 13.2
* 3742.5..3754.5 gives 2.46 A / 13.4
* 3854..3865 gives 0.40 A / 16.3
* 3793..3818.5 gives -1.72 A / 18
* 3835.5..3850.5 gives 1.74 A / 14.9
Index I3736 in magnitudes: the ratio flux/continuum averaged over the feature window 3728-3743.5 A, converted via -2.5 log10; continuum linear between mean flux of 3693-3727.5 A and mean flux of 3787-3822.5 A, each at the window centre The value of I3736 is 0.11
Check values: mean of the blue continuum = 16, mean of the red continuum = 17.5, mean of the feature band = 14.9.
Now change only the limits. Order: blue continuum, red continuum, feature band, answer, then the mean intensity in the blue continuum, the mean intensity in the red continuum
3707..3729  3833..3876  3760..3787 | -0.19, 15.5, 16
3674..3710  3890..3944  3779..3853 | -0.06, 16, 15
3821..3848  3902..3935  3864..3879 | -0.24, 13.1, 15.3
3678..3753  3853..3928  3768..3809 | -0.15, 15.2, 17.1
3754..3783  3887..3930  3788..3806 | 0.02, 17.9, 17.1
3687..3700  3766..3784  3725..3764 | 0.21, 17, 18.7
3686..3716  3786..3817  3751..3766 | 0.02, 16.5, 17.9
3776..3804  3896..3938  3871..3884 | -0.03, 18.4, 15.2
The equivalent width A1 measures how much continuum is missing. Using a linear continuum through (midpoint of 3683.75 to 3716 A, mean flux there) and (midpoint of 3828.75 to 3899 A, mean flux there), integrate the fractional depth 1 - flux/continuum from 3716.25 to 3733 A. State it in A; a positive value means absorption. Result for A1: 1.11 A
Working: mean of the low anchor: 16.4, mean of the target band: 15.3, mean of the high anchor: 15.8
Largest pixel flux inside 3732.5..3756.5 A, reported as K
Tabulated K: 18.3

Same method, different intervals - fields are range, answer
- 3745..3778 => 20.5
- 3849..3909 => 19.5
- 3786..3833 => 22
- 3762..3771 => 18.9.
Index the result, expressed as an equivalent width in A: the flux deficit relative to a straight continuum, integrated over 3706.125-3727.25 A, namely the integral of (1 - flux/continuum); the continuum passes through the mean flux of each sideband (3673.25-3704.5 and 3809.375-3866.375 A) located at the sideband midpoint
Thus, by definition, 1.2 A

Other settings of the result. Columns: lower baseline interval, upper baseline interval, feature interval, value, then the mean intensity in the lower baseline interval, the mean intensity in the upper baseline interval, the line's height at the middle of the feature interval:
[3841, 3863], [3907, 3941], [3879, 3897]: -0.4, 16.9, 14.1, 15.5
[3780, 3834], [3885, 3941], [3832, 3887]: 0.5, 16.9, 15.1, 16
